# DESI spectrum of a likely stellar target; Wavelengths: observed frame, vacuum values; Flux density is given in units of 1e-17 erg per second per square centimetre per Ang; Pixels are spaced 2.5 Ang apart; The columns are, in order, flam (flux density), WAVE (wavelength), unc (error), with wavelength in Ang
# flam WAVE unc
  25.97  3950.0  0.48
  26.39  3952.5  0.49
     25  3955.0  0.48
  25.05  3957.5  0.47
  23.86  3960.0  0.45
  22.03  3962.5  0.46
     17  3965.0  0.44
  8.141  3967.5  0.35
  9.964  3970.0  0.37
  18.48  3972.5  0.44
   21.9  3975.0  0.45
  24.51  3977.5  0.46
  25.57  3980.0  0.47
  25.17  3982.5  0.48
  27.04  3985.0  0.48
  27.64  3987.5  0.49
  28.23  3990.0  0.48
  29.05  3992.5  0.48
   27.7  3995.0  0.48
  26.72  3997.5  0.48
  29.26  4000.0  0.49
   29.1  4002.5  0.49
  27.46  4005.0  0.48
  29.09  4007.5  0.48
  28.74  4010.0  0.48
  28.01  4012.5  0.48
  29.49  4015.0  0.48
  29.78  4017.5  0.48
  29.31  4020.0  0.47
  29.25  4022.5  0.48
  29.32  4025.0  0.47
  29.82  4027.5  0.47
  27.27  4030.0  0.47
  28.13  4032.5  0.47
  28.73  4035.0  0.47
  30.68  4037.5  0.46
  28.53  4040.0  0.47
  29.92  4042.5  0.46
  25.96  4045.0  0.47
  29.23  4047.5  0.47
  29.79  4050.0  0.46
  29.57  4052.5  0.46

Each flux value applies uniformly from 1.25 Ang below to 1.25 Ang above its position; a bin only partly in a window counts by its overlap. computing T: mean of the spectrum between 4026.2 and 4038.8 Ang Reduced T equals 28.9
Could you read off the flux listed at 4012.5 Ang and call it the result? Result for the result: 28.01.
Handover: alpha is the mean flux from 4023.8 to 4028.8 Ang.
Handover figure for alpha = 29.5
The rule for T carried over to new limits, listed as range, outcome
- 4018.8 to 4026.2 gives 29.3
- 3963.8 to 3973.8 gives 13.4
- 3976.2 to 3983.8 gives 25.1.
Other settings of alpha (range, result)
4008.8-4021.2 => 29.1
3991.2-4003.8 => 28.4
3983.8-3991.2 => 27.6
